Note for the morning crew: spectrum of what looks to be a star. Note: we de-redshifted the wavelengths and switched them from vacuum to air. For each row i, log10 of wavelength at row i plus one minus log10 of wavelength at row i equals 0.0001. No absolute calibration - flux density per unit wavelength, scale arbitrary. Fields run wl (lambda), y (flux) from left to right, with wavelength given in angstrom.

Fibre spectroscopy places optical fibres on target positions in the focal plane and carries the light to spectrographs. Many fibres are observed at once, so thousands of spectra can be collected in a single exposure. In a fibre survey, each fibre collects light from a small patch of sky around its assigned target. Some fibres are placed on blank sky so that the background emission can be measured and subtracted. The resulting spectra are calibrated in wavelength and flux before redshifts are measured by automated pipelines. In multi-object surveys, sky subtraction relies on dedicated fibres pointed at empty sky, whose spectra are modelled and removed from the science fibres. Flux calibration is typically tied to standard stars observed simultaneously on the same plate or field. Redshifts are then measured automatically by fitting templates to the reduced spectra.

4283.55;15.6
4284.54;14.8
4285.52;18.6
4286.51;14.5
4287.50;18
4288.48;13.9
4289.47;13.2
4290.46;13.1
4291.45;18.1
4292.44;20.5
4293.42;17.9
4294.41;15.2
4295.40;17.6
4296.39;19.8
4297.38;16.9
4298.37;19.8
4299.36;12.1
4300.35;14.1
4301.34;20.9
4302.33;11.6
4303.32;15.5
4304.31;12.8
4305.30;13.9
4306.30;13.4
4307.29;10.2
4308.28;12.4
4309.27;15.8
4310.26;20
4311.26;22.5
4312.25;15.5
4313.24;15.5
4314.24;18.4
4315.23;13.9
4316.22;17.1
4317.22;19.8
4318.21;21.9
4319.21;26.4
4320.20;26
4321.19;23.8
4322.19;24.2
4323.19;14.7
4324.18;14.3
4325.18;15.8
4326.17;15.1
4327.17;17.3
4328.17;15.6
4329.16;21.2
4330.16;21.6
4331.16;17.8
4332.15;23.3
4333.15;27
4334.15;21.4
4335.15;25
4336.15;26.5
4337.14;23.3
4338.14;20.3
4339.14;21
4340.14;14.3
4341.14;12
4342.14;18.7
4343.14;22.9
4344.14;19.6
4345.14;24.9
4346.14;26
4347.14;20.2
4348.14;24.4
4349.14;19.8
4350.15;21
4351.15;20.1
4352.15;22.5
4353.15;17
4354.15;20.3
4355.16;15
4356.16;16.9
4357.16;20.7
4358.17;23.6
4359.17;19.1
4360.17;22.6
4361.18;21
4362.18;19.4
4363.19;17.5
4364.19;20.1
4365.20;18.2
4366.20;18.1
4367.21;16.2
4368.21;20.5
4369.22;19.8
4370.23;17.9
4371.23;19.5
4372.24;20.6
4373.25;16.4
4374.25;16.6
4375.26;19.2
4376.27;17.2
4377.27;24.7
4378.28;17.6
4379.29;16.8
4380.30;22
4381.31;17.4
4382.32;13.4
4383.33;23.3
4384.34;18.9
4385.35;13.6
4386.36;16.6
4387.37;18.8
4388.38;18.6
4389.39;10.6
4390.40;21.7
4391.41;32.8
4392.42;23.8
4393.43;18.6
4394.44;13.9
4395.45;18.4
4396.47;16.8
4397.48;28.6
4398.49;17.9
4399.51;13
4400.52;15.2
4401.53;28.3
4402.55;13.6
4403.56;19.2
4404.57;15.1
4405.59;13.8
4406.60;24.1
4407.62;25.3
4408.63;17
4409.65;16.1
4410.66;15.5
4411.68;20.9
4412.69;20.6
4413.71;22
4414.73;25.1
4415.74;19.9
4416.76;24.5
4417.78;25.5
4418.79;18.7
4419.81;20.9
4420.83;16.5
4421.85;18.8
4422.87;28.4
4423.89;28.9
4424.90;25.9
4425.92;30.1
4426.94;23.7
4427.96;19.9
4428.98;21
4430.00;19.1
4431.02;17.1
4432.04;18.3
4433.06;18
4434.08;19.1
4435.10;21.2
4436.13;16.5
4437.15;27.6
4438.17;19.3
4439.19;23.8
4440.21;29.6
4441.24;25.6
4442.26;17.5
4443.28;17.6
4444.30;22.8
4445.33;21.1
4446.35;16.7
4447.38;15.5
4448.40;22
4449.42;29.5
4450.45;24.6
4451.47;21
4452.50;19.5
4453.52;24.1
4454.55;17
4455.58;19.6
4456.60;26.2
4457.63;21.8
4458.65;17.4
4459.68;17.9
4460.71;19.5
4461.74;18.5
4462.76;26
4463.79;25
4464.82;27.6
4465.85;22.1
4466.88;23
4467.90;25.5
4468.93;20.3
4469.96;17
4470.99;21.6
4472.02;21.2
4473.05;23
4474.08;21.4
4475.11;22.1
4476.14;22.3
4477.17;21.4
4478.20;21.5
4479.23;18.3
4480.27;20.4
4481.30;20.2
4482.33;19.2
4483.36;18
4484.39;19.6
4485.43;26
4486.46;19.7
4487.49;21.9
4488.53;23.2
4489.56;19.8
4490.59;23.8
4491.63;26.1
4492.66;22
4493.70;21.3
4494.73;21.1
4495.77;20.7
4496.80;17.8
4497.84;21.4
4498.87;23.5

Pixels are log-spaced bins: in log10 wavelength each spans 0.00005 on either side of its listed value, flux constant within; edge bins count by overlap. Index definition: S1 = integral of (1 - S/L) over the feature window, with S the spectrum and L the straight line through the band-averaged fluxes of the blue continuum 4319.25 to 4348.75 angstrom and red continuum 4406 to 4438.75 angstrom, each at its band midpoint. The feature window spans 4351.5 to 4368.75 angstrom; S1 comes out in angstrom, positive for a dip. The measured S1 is 1.3 angstrom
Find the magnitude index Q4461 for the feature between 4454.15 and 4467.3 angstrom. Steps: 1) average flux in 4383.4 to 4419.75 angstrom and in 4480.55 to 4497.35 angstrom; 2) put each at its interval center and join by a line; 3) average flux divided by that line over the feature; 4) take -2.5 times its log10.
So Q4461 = -0.05 mag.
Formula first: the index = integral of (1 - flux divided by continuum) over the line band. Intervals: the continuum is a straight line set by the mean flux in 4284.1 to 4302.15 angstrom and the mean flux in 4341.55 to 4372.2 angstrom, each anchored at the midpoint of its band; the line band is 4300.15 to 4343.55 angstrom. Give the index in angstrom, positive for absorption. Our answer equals -0.8 angstrom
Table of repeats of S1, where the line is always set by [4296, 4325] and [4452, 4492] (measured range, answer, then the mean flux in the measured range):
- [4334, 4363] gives -3.70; 20.6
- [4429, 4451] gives -0.42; 21.1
